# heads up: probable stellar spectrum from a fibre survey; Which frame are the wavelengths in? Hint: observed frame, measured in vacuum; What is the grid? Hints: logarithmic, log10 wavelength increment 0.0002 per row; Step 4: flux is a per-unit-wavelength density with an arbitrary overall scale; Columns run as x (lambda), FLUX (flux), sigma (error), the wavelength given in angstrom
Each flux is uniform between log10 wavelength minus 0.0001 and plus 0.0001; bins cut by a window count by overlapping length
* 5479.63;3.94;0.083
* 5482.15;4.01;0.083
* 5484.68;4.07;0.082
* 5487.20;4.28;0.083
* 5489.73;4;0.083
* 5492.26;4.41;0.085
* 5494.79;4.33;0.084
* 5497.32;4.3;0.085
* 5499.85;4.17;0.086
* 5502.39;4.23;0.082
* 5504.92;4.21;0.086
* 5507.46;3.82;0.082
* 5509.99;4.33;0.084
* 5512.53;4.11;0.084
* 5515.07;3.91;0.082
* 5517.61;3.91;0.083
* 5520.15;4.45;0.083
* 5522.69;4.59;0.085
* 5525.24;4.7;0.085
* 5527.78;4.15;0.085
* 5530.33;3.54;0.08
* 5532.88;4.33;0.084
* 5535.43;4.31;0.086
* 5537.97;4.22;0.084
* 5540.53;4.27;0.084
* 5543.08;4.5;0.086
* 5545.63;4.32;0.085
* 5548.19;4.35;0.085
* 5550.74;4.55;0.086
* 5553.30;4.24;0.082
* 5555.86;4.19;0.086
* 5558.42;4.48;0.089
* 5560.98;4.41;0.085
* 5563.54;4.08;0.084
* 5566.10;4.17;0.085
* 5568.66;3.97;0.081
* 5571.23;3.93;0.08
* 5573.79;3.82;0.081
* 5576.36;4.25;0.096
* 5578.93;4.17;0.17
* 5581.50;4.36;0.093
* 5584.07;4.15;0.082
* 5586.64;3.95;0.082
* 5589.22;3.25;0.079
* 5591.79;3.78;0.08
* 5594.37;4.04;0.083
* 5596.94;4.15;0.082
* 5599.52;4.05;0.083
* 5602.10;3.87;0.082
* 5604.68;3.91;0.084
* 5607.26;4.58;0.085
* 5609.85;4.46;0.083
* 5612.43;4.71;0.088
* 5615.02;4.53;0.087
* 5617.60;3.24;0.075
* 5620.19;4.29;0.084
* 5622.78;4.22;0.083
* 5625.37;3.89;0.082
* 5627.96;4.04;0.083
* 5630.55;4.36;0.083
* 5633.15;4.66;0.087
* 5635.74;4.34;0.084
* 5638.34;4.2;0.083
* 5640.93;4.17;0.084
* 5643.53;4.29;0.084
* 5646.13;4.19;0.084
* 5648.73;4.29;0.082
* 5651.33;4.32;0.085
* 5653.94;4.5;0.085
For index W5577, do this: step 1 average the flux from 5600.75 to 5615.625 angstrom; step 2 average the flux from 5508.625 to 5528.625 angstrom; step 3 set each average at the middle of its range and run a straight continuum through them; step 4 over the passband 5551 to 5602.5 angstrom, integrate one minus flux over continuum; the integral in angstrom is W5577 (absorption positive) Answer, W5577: 2.77 angstrom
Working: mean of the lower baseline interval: 4.27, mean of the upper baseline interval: 4.33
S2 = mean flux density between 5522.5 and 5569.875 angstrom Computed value 4.28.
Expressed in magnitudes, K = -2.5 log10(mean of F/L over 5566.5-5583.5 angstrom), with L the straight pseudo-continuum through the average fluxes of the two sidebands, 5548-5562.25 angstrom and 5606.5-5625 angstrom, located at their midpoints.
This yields 0.06 mag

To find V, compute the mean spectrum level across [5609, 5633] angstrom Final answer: 4.21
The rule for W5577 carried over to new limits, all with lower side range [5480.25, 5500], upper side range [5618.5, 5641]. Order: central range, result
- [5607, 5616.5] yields -0.7 angstrom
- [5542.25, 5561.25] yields -0.8 angstrom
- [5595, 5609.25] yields 0.3 angstrom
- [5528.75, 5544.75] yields 0.0 angstrom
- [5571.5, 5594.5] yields 1.3 angstrom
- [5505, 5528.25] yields -0.1 angstrom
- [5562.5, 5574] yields 0.6 angstrom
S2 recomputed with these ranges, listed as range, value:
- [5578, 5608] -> 4.01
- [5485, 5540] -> 4.2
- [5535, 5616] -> 4.19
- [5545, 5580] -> 4.21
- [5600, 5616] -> 4.32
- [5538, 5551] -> 4.37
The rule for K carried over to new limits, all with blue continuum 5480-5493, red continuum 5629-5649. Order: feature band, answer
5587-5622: 0.053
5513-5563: -0.023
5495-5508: -0.008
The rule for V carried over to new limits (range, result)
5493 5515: 4.18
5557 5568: 4.27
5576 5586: 4.21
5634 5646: 4.26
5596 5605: 4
